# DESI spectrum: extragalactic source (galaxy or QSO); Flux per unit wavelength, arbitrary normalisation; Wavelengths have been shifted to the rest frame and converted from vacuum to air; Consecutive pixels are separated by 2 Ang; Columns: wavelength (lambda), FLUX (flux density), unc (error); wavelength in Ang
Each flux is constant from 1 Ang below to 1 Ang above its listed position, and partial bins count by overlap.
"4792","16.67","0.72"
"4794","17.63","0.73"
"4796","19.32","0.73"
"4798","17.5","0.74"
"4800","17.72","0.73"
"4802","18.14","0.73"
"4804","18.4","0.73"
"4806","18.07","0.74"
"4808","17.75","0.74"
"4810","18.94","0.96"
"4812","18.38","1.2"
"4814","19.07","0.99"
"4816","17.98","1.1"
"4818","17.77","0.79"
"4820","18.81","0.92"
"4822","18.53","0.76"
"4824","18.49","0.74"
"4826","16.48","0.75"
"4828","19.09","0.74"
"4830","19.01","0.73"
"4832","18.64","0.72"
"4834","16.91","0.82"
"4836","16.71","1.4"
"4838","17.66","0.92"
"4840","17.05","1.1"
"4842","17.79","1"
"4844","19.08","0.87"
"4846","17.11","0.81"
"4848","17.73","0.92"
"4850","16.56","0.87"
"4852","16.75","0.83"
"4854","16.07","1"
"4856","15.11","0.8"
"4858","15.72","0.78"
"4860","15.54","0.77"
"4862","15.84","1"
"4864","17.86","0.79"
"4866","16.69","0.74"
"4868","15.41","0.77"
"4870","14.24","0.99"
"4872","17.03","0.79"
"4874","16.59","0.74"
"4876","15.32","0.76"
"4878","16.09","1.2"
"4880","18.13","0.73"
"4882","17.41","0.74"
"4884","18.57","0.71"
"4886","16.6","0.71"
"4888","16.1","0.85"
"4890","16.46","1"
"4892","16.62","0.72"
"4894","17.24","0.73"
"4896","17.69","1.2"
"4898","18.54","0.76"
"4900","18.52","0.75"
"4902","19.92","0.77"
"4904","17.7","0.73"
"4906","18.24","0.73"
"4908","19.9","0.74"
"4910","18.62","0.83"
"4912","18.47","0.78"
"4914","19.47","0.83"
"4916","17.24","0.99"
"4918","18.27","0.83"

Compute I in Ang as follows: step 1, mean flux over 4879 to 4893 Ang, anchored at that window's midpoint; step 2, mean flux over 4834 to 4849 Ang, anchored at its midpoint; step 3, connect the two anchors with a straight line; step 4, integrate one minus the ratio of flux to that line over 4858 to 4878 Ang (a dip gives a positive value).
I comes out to 1.45 Ang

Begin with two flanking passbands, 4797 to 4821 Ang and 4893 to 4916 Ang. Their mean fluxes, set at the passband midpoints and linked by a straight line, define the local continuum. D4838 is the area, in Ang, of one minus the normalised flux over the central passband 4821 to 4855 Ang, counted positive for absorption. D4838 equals 1.3 Ang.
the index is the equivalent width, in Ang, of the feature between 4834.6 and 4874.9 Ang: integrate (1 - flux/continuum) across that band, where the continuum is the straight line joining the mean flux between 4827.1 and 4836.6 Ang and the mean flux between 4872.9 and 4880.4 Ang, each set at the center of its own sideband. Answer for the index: 1.4 Ang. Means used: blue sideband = 18.1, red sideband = 16.4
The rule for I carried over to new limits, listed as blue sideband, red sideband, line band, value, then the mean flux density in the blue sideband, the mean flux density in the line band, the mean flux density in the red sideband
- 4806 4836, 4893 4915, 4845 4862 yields 1.9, 18.2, 16.3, 18.6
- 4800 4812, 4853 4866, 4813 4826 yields -0.4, 18.2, 18.3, 16.1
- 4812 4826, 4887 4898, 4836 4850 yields 0.2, 18.3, 17.6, 17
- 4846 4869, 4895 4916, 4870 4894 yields 1.1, 16.3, 16.7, 18.6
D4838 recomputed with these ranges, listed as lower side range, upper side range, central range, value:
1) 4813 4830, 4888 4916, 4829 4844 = 0.42 Ang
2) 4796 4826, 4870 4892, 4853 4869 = 1.03 Ang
